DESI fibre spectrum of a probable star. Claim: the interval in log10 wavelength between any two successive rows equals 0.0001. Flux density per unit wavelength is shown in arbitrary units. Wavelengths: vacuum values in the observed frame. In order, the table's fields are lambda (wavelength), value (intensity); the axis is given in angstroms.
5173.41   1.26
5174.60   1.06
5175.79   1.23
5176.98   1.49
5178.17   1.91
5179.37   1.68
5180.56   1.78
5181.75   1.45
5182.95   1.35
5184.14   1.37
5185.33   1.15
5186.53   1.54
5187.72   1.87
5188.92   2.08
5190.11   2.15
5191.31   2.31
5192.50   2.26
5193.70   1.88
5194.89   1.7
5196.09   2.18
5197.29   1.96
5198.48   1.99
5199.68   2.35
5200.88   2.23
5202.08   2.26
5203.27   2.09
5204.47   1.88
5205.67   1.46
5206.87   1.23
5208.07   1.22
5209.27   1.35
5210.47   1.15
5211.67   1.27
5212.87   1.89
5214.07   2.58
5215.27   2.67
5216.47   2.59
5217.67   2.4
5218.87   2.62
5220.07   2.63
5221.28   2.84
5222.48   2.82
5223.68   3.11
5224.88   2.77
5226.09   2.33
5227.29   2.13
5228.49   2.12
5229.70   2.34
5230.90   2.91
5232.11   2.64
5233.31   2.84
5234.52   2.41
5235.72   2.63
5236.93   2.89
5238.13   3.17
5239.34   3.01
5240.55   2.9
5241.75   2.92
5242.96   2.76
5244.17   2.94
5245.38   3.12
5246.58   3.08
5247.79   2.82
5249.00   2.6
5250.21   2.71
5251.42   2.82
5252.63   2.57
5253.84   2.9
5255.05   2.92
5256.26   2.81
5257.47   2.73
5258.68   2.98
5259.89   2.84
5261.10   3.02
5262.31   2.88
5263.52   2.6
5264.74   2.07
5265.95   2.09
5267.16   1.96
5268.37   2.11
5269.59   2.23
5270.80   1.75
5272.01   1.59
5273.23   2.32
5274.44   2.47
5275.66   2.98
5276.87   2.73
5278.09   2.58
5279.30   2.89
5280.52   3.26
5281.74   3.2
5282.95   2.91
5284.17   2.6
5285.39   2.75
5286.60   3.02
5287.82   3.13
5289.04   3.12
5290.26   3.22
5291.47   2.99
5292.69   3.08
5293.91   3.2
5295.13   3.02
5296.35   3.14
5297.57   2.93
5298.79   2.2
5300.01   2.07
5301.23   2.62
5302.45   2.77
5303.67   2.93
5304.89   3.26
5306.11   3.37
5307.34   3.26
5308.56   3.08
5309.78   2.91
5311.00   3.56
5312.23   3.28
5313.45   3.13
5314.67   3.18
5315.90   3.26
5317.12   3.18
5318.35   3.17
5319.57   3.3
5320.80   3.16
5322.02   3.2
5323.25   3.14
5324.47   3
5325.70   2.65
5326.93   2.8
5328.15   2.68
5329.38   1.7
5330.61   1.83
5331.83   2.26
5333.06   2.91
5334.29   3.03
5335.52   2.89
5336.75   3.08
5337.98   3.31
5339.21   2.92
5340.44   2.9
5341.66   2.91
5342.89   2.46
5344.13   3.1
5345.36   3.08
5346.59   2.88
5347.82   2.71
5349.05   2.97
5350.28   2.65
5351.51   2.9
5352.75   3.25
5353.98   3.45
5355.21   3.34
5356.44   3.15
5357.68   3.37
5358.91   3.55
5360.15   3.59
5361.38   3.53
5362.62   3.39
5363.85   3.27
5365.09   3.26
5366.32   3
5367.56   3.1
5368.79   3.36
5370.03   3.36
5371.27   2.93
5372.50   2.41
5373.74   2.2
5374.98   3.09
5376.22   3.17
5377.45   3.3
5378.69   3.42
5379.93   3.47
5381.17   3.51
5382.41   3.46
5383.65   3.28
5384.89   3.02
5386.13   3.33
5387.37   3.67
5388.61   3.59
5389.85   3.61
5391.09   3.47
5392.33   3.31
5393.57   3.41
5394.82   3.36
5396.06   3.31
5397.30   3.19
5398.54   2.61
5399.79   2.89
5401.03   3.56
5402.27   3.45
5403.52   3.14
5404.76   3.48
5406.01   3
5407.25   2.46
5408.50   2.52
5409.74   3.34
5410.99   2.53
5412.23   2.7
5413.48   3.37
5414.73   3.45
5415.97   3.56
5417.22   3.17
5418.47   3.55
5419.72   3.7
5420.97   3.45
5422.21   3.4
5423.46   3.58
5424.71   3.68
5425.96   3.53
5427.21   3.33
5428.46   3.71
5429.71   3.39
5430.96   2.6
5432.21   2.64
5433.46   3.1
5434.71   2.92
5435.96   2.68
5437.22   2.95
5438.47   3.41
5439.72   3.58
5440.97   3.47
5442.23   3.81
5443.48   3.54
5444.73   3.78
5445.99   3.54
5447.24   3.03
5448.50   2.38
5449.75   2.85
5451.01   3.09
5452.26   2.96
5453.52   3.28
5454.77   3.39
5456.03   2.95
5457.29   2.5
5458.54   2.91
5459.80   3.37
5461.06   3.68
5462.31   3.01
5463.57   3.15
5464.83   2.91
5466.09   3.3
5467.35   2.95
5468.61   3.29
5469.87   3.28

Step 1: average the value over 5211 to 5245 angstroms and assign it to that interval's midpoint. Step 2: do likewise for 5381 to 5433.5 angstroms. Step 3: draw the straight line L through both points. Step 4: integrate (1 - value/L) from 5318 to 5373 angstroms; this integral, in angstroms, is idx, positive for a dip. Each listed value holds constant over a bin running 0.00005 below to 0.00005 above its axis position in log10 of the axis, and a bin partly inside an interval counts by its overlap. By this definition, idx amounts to 0.8 angstroms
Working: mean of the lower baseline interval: 2.61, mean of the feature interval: 3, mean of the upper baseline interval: 3.27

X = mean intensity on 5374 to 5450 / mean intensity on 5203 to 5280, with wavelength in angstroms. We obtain 1.31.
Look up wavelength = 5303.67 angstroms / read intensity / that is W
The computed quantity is 2.93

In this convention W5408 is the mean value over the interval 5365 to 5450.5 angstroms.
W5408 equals 3.22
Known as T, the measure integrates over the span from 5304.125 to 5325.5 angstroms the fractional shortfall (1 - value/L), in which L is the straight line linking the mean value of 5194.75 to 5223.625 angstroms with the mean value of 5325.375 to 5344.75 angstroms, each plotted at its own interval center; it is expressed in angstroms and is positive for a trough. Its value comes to -4.72 angstroms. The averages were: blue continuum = 2.08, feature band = 3.19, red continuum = 2.72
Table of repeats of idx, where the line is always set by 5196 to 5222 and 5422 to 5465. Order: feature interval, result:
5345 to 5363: -2.77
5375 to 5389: -2.27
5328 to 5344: -0.14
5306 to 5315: -2.38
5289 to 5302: -2.07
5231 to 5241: -2.95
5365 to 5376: -0.47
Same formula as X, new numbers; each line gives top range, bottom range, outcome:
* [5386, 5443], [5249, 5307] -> 1.19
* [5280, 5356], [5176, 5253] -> 1.31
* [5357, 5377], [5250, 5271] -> 1.23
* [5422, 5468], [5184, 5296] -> 1.29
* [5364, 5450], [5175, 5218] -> 1.77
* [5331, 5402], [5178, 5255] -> 1.38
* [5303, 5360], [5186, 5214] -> 1.62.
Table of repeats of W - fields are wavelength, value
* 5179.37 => 1.68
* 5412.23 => 2.7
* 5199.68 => 2.35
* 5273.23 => 2.32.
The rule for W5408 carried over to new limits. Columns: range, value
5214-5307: 2.73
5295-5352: 2.91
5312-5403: 3.1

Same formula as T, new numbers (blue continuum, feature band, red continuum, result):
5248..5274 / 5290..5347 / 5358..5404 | -1.5 angstroms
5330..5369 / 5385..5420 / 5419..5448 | -0.1 angstroms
